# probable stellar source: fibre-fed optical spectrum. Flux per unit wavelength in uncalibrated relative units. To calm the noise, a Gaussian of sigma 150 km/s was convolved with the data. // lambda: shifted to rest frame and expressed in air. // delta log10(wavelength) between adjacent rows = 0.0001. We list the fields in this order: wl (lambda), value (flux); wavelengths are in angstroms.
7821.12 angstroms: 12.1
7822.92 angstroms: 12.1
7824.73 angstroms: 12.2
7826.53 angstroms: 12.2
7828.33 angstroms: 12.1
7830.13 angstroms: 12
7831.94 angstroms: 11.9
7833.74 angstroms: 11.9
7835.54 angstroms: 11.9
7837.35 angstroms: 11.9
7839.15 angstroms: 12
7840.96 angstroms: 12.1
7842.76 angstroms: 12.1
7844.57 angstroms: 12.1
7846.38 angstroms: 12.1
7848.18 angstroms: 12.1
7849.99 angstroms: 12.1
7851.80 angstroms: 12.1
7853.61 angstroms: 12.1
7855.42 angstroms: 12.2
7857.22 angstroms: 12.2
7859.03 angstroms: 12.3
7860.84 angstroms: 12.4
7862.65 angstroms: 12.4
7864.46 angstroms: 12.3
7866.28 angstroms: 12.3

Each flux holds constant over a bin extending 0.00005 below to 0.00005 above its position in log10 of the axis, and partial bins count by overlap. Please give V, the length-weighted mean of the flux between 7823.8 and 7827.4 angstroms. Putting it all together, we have 12.2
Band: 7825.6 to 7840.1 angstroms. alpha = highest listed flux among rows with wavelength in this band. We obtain 12.2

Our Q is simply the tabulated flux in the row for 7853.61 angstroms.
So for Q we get 12.1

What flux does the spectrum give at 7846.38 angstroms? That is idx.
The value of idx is 12.1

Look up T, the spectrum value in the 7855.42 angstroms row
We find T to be 12.2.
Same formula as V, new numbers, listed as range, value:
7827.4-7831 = 12.1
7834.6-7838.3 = 11.9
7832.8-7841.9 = 12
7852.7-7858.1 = 12.2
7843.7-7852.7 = 12.1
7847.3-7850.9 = 12.1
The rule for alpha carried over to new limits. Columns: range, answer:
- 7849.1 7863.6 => 12.4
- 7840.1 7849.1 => 12.1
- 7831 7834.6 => 11.9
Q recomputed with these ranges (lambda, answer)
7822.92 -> 12.1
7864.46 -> 12.3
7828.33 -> 12.1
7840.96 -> 12.1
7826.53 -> 12.2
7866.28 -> 12.3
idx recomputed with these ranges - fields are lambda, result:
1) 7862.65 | 12.4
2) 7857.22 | 12.2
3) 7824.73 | 12.2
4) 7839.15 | 12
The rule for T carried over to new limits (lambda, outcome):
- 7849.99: 12.1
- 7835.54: 11.9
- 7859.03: 12.3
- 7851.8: 12.1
